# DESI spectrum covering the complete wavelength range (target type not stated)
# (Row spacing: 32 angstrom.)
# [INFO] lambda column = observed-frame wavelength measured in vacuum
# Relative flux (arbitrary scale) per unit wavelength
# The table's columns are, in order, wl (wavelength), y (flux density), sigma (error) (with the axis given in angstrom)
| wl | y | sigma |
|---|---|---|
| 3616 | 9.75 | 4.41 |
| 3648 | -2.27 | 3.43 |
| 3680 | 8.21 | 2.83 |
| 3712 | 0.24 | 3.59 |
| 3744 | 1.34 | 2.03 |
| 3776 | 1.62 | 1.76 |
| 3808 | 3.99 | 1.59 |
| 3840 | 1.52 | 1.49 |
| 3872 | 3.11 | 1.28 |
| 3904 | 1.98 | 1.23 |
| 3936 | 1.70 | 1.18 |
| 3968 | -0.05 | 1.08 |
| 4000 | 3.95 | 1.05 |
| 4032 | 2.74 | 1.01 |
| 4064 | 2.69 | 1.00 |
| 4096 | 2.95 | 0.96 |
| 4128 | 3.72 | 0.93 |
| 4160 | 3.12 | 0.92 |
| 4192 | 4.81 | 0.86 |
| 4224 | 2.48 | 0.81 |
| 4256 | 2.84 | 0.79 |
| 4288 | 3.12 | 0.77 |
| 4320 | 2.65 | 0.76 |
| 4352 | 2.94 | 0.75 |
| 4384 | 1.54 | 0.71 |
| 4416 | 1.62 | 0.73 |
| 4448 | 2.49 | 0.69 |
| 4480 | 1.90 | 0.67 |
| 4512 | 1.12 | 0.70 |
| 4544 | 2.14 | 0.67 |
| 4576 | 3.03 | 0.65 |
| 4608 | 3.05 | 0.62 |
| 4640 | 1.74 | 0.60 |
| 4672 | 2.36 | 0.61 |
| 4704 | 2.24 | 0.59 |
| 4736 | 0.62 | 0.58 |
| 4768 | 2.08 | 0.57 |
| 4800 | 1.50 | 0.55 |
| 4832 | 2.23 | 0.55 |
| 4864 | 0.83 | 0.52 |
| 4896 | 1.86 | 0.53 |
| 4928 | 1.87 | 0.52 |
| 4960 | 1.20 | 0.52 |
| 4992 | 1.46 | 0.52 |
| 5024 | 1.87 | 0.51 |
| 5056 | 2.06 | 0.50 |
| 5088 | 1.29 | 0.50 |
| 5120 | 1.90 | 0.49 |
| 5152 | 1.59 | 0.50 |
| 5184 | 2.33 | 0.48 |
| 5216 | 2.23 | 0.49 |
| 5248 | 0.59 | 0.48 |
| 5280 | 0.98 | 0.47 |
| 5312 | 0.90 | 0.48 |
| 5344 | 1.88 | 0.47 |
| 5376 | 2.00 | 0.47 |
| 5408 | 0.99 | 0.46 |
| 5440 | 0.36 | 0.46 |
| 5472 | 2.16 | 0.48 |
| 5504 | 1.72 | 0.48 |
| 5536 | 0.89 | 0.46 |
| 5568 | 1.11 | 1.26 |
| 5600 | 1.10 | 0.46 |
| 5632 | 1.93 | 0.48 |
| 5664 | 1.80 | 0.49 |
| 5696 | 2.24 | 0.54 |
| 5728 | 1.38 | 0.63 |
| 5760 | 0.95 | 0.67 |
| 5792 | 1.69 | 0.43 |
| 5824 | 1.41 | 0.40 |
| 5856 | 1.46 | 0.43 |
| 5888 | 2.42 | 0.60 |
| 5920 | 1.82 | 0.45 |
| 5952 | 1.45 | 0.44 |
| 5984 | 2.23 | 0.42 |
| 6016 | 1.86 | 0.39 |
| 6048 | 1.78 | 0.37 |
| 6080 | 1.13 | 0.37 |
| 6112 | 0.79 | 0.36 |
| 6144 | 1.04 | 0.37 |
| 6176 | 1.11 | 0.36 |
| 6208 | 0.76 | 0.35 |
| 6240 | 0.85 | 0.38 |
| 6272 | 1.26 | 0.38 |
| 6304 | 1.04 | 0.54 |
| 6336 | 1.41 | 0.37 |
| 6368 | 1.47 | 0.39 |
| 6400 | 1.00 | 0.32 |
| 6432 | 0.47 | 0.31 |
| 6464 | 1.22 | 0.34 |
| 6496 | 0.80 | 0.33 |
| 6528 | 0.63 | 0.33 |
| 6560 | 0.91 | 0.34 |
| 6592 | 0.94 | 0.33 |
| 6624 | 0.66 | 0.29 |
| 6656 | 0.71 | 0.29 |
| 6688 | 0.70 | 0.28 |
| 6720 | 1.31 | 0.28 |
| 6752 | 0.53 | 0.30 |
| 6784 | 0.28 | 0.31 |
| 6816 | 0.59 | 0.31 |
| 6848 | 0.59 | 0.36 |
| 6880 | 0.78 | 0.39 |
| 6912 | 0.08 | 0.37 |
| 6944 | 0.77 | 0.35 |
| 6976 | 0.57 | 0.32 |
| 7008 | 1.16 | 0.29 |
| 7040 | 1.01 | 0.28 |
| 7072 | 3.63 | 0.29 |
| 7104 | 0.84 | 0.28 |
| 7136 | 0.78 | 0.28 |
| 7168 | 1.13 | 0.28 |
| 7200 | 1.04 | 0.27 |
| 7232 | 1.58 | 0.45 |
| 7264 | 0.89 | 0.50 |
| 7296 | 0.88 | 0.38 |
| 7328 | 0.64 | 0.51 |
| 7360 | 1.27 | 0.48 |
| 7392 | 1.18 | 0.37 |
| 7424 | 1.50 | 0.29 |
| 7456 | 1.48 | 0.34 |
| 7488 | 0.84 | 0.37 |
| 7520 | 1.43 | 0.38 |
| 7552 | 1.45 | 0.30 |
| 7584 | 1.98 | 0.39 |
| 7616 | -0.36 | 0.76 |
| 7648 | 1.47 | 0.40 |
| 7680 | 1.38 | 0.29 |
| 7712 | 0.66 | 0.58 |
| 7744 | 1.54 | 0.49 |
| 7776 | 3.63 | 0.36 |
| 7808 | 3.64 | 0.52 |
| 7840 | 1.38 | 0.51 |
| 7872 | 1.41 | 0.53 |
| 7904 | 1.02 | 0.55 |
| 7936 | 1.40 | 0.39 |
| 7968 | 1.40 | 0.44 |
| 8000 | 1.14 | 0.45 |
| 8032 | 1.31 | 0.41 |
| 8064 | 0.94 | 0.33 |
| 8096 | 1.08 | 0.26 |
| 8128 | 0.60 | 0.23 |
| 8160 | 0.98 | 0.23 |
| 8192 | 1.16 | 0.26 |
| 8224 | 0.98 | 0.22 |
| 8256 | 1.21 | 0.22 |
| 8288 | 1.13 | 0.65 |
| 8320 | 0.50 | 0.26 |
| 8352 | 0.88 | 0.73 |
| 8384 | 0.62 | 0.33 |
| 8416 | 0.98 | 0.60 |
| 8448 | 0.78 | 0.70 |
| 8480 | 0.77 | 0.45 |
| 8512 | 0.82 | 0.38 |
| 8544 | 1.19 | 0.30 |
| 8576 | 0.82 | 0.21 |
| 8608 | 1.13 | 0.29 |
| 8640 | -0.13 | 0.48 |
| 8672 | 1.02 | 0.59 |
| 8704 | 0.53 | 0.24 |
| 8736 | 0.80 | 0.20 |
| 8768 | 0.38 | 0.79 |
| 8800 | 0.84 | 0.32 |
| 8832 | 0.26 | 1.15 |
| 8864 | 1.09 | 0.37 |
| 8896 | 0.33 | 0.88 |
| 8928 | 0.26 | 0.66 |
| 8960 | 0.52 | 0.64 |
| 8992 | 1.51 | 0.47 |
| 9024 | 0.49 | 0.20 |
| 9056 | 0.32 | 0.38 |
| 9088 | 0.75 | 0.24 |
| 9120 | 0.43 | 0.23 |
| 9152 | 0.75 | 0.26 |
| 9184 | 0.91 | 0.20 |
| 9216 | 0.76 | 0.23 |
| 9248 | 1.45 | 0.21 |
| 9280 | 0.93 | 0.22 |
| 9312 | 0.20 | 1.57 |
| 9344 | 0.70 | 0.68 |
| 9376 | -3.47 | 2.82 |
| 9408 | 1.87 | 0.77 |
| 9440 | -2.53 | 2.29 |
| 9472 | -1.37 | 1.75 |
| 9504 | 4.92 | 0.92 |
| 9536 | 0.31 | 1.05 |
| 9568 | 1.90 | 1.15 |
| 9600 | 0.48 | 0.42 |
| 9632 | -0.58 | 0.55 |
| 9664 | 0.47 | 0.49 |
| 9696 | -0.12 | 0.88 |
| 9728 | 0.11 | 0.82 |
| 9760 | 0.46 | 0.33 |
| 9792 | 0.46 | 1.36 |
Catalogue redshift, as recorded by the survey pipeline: 0.90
